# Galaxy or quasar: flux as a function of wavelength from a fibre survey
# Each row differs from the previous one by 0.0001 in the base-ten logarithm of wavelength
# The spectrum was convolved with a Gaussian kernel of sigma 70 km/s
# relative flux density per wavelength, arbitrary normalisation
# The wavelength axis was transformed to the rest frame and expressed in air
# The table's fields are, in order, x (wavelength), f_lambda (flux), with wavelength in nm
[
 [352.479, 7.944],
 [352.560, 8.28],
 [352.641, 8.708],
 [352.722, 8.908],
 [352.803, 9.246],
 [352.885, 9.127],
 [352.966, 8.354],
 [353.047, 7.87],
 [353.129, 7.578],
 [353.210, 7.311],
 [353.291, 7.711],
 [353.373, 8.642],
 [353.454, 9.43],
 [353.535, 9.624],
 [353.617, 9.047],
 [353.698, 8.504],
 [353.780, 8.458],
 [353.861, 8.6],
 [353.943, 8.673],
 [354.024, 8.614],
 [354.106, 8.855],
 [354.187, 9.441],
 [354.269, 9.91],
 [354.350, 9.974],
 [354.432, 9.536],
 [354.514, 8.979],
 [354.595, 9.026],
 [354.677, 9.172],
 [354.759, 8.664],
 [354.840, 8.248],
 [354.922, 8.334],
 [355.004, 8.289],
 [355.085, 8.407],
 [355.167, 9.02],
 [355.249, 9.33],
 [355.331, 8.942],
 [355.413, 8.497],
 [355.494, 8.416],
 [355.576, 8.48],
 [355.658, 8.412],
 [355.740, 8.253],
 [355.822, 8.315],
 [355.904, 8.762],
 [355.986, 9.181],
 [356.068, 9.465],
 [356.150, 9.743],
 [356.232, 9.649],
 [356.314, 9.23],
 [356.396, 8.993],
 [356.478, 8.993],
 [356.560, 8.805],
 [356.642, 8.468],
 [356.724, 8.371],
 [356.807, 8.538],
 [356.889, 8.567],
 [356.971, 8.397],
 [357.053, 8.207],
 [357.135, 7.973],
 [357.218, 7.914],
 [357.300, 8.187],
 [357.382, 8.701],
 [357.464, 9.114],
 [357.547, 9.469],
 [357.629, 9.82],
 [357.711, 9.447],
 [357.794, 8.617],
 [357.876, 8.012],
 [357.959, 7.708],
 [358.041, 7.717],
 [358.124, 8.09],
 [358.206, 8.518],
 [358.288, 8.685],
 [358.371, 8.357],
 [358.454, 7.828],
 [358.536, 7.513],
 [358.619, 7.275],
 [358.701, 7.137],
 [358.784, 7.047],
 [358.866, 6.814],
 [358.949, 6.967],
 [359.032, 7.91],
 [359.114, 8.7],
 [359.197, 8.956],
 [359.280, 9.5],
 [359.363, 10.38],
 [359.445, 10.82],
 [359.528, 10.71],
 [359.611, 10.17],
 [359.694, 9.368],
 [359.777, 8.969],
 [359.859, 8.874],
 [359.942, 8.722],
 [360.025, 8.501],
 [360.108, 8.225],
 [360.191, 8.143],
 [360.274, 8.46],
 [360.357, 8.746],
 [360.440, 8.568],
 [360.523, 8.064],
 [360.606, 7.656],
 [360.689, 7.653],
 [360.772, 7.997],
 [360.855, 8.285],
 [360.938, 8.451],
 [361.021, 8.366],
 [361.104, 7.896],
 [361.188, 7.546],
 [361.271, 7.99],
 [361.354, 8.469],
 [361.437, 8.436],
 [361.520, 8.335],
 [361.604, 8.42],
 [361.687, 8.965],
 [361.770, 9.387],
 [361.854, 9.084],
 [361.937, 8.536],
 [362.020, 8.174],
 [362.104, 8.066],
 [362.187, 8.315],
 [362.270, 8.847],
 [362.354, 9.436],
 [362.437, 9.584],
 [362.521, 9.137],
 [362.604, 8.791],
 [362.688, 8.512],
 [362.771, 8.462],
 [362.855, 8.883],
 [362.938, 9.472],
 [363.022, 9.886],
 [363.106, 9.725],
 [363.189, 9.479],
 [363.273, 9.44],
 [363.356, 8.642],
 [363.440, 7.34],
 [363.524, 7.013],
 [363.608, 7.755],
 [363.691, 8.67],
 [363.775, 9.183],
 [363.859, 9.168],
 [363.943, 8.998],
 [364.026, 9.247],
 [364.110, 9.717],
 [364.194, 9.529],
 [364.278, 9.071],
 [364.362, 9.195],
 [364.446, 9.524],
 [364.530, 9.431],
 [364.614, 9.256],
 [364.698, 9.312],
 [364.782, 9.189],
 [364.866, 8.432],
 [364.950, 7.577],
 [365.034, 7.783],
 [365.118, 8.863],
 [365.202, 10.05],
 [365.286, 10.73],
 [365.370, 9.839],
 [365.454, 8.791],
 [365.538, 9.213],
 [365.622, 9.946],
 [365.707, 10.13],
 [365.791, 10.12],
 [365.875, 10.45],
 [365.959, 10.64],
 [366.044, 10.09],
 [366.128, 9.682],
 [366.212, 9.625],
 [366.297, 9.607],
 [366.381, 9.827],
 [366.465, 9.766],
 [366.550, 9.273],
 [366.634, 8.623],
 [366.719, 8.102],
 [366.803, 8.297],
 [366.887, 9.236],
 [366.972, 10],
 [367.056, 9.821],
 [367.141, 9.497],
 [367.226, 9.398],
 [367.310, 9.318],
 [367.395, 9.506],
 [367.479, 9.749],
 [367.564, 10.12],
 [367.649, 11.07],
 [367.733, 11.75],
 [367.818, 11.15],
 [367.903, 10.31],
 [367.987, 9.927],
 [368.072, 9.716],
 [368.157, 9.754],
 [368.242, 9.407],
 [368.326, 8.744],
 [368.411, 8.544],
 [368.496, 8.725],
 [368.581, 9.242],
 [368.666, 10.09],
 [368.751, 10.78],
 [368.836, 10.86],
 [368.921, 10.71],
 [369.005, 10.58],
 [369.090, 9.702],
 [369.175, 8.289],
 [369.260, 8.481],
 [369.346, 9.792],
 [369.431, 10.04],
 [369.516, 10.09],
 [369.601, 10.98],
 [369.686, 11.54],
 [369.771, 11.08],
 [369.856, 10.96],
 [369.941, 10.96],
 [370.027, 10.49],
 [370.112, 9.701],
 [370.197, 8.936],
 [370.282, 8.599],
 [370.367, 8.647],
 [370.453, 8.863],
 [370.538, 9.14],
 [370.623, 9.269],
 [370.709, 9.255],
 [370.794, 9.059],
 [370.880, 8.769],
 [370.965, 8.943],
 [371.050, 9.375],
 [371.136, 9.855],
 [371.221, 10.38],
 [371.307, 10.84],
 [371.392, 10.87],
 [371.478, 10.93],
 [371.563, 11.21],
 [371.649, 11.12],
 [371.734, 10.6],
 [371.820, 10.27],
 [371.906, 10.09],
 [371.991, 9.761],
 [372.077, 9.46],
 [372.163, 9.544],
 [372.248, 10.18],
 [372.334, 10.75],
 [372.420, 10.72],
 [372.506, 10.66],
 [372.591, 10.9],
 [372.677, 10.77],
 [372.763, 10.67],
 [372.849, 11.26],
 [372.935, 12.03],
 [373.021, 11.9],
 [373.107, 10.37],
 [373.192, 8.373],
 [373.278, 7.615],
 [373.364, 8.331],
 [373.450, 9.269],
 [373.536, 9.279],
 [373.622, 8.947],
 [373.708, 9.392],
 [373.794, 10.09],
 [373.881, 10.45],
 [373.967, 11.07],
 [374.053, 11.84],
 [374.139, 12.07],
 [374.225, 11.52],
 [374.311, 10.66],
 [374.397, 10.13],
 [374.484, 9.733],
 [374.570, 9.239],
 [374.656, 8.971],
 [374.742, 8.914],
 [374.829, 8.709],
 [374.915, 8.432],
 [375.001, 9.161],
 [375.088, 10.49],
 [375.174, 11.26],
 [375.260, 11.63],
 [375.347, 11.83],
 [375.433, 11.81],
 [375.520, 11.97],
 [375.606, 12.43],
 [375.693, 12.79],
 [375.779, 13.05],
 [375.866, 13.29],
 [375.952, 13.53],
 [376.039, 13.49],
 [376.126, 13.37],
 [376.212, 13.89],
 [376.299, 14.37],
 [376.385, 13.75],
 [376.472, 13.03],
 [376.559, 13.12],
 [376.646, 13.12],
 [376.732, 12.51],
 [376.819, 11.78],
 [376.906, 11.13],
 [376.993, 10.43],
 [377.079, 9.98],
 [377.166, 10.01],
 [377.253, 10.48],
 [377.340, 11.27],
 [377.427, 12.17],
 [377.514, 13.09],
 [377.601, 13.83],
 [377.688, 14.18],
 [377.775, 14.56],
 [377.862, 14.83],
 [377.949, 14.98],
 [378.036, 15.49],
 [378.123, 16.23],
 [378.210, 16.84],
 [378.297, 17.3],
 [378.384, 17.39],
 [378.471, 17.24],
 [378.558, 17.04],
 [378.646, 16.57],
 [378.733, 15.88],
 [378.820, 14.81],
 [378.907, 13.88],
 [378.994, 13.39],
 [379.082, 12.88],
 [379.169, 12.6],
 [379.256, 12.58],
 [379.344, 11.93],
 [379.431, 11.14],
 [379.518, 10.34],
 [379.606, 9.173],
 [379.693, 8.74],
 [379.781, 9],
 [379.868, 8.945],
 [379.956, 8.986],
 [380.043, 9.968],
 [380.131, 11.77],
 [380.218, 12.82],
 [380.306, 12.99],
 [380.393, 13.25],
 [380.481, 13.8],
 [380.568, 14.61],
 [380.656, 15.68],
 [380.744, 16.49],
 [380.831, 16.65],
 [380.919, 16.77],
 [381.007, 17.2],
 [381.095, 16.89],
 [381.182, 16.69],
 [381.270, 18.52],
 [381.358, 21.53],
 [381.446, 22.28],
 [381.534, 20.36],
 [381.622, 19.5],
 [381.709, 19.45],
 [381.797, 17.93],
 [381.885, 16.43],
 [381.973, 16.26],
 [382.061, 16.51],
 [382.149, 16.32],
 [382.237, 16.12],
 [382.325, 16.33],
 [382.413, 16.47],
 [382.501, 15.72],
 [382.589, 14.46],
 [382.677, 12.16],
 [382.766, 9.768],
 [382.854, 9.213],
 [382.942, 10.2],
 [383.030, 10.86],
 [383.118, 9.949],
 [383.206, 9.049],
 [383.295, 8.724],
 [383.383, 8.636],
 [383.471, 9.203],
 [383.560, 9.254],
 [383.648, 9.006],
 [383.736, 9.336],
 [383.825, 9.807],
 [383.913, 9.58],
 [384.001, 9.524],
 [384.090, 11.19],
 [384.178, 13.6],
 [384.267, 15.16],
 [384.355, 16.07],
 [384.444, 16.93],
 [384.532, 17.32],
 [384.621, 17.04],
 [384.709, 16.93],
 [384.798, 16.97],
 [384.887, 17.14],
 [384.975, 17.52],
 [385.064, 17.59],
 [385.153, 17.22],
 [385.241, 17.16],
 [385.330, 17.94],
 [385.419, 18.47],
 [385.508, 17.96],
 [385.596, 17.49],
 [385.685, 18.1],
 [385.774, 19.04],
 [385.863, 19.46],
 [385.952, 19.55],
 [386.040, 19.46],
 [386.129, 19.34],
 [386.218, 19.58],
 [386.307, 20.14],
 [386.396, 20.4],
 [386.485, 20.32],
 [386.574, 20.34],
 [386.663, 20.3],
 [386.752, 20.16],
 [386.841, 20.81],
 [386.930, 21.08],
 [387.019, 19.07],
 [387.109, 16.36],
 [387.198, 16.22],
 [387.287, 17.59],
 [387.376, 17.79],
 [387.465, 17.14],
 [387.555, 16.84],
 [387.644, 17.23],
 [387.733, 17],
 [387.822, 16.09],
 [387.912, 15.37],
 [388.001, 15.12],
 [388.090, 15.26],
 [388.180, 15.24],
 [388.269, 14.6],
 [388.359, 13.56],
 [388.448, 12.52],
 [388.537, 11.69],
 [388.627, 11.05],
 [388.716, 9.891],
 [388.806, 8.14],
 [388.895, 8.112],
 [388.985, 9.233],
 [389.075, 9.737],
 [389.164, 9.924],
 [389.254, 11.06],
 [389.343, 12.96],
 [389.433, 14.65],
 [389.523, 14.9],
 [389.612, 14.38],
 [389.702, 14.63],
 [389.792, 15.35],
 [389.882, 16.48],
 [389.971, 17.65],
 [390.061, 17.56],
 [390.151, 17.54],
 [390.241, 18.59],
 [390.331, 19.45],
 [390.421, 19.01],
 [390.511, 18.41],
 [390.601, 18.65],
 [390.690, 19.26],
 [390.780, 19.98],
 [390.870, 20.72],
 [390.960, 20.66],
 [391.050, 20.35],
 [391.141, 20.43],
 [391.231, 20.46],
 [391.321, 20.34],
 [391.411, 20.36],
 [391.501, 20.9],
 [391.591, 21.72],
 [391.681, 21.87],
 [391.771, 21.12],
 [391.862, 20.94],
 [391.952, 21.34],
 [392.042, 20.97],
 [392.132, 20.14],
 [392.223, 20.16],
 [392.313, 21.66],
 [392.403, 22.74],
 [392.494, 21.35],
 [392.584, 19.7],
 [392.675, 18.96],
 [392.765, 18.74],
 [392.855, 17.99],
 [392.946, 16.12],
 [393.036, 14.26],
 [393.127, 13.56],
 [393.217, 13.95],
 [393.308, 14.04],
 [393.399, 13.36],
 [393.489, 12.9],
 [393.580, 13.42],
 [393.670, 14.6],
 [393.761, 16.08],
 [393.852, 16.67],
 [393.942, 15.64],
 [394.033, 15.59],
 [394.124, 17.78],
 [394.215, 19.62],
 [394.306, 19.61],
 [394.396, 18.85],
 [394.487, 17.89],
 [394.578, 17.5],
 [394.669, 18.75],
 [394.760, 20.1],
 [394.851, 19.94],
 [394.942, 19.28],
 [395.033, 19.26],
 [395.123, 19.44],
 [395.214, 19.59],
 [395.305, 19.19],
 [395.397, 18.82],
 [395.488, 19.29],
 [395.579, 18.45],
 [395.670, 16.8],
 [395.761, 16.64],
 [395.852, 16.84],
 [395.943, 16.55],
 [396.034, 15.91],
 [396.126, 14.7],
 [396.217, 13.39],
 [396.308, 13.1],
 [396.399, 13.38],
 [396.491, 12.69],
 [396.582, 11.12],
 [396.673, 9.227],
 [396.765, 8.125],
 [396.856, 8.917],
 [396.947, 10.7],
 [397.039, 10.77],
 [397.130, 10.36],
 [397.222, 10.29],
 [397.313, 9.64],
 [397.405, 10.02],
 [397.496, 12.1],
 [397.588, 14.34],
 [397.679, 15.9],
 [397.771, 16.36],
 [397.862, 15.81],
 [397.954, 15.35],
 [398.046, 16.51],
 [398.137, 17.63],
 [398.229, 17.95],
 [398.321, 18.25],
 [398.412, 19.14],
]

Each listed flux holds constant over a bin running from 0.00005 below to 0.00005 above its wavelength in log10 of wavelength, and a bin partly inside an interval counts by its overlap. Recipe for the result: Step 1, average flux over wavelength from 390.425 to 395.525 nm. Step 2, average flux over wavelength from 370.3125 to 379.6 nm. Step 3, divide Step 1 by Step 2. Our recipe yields 1.61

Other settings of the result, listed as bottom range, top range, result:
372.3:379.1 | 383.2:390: 1.26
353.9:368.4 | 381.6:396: 1.85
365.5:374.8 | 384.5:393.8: 1.73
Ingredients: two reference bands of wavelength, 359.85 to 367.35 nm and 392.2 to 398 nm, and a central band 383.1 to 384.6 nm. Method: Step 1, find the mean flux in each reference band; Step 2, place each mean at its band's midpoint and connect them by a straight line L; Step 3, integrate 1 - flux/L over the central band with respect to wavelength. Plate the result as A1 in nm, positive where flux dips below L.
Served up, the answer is 0.22 nm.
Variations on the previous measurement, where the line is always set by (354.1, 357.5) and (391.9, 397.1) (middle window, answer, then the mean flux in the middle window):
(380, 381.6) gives -0.26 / 16.1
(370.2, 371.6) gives 0.27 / 9.6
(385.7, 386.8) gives -0.36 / 19.8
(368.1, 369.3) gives 0.19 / 9.57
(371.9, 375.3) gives 0.62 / 10.1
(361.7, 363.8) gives 0.29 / 8.79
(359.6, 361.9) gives 0.31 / 8.47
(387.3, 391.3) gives -0.01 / 15.6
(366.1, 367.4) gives 0.20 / 9.34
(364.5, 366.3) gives 0.21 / 9.49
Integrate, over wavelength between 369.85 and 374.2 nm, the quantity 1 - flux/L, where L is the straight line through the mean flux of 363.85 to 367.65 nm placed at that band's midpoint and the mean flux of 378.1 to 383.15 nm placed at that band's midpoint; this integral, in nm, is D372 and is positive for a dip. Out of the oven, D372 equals 0.579 nm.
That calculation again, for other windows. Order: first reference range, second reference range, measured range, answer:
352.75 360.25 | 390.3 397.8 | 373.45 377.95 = 0.46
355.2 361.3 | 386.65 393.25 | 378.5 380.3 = 0.26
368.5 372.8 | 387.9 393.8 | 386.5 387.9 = -0.26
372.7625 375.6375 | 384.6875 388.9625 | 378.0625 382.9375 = -0.43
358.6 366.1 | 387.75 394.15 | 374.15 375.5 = 0.22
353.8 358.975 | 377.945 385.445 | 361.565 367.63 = 0.73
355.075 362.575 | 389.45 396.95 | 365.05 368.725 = 0.34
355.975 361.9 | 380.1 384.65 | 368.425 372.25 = 0.47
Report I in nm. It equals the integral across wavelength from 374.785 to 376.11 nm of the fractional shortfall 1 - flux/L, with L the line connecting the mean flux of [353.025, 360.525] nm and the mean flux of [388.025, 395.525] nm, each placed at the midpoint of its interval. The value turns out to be 0.15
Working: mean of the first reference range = 8.66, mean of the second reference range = 17.1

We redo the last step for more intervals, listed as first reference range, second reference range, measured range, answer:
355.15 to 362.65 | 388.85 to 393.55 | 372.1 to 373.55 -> 0.26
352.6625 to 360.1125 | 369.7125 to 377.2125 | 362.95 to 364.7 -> 0.10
